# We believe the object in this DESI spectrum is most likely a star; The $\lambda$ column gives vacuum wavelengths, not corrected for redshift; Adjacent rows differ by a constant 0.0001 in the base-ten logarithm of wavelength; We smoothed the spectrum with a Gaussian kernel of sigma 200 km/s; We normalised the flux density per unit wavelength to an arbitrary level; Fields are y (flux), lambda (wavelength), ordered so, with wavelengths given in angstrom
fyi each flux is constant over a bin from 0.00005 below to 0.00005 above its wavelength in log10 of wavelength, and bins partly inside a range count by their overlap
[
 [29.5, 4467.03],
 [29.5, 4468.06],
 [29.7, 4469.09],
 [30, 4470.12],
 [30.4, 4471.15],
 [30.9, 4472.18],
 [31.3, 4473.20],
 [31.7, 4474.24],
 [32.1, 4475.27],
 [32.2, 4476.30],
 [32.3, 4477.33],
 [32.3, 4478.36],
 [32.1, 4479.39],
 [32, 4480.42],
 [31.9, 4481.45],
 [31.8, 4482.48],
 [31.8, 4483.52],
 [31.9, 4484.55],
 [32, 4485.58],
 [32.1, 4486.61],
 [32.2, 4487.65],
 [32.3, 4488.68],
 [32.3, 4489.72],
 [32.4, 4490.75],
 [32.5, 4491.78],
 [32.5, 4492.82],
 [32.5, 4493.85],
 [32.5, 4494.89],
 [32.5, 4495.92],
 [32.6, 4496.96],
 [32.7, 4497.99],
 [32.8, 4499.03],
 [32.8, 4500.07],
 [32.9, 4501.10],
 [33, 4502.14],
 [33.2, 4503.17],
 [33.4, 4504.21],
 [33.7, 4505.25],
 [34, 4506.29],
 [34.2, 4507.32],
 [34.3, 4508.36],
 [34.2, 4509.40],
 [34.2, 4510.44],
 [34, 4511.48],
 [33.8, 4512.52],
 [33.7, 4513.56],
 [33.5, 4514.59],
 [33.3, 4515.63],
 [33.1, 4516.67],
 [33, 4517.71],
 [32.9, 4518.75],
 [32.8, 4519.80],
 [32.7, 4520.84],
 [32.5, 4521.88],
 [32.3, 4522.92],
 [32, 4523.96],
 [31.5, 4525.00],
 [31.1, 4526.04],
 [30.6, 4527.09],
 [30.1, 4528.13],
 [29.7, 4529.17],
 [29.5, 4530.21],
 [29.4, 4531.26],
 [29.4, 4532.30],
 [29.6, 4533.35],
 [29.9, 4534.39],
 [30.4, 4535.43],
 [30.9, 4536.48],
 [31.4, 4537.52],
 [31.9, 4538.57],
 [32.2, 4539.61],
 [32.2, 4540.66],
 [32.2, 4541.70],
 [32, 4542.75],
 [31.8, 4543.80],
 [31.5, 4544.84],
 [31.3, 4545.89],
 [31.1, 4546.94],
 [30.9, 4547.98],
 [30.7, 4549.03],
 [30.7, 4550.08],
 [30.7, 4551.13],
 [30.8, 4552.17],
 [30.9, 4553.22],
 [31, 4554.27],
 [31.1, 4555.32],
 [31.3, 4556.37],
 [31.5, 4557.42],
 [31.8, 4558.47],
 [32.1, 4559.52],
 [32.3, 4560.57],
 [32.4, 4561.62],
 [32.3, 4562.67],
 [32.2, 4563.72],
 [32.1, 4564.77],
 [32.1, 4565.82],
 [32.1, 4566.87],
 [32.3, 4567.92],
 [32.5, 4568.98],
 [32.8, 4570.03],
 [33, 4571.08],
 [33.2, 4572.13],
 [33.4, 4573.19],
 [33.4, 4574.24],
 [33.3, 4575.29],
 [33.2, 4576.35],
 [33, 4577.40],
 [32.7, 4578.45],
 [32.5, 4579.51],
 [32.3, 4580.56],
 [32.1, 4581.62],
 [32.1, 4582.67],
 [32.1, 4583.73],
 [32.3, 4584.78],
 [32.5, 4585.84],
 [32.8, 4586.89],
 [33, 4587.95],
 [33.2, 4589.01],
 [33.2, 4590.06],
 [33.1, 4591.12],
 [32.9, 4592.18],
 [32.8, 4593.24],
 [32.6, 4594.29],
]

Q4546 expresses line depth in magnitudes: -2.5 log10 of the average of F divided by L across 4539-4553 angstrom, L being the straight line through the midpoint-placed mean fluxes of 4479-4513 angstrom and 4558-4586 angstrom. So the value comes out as 0.042 mag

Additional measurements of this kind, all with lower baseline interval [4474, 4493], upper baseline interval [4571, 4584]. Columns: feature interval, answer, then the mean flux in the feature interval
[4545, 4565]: 0.041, 31.4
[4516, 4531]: 0.025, 31.7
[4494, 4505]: -0.020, 32.8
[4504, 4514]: -0.054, 33.9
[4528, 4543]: 0.061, 30.7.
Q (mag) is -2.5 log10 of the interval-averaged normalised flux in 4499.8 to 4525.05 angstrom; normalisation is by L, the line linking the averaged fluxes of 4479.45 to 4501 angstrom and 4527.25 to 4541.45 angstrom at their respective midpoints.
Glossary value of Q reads -0.06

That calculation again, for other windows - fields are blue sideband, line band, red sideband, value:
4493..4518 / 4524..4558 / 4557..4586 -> 0.066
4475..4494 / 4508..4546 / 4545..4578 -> 0.006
